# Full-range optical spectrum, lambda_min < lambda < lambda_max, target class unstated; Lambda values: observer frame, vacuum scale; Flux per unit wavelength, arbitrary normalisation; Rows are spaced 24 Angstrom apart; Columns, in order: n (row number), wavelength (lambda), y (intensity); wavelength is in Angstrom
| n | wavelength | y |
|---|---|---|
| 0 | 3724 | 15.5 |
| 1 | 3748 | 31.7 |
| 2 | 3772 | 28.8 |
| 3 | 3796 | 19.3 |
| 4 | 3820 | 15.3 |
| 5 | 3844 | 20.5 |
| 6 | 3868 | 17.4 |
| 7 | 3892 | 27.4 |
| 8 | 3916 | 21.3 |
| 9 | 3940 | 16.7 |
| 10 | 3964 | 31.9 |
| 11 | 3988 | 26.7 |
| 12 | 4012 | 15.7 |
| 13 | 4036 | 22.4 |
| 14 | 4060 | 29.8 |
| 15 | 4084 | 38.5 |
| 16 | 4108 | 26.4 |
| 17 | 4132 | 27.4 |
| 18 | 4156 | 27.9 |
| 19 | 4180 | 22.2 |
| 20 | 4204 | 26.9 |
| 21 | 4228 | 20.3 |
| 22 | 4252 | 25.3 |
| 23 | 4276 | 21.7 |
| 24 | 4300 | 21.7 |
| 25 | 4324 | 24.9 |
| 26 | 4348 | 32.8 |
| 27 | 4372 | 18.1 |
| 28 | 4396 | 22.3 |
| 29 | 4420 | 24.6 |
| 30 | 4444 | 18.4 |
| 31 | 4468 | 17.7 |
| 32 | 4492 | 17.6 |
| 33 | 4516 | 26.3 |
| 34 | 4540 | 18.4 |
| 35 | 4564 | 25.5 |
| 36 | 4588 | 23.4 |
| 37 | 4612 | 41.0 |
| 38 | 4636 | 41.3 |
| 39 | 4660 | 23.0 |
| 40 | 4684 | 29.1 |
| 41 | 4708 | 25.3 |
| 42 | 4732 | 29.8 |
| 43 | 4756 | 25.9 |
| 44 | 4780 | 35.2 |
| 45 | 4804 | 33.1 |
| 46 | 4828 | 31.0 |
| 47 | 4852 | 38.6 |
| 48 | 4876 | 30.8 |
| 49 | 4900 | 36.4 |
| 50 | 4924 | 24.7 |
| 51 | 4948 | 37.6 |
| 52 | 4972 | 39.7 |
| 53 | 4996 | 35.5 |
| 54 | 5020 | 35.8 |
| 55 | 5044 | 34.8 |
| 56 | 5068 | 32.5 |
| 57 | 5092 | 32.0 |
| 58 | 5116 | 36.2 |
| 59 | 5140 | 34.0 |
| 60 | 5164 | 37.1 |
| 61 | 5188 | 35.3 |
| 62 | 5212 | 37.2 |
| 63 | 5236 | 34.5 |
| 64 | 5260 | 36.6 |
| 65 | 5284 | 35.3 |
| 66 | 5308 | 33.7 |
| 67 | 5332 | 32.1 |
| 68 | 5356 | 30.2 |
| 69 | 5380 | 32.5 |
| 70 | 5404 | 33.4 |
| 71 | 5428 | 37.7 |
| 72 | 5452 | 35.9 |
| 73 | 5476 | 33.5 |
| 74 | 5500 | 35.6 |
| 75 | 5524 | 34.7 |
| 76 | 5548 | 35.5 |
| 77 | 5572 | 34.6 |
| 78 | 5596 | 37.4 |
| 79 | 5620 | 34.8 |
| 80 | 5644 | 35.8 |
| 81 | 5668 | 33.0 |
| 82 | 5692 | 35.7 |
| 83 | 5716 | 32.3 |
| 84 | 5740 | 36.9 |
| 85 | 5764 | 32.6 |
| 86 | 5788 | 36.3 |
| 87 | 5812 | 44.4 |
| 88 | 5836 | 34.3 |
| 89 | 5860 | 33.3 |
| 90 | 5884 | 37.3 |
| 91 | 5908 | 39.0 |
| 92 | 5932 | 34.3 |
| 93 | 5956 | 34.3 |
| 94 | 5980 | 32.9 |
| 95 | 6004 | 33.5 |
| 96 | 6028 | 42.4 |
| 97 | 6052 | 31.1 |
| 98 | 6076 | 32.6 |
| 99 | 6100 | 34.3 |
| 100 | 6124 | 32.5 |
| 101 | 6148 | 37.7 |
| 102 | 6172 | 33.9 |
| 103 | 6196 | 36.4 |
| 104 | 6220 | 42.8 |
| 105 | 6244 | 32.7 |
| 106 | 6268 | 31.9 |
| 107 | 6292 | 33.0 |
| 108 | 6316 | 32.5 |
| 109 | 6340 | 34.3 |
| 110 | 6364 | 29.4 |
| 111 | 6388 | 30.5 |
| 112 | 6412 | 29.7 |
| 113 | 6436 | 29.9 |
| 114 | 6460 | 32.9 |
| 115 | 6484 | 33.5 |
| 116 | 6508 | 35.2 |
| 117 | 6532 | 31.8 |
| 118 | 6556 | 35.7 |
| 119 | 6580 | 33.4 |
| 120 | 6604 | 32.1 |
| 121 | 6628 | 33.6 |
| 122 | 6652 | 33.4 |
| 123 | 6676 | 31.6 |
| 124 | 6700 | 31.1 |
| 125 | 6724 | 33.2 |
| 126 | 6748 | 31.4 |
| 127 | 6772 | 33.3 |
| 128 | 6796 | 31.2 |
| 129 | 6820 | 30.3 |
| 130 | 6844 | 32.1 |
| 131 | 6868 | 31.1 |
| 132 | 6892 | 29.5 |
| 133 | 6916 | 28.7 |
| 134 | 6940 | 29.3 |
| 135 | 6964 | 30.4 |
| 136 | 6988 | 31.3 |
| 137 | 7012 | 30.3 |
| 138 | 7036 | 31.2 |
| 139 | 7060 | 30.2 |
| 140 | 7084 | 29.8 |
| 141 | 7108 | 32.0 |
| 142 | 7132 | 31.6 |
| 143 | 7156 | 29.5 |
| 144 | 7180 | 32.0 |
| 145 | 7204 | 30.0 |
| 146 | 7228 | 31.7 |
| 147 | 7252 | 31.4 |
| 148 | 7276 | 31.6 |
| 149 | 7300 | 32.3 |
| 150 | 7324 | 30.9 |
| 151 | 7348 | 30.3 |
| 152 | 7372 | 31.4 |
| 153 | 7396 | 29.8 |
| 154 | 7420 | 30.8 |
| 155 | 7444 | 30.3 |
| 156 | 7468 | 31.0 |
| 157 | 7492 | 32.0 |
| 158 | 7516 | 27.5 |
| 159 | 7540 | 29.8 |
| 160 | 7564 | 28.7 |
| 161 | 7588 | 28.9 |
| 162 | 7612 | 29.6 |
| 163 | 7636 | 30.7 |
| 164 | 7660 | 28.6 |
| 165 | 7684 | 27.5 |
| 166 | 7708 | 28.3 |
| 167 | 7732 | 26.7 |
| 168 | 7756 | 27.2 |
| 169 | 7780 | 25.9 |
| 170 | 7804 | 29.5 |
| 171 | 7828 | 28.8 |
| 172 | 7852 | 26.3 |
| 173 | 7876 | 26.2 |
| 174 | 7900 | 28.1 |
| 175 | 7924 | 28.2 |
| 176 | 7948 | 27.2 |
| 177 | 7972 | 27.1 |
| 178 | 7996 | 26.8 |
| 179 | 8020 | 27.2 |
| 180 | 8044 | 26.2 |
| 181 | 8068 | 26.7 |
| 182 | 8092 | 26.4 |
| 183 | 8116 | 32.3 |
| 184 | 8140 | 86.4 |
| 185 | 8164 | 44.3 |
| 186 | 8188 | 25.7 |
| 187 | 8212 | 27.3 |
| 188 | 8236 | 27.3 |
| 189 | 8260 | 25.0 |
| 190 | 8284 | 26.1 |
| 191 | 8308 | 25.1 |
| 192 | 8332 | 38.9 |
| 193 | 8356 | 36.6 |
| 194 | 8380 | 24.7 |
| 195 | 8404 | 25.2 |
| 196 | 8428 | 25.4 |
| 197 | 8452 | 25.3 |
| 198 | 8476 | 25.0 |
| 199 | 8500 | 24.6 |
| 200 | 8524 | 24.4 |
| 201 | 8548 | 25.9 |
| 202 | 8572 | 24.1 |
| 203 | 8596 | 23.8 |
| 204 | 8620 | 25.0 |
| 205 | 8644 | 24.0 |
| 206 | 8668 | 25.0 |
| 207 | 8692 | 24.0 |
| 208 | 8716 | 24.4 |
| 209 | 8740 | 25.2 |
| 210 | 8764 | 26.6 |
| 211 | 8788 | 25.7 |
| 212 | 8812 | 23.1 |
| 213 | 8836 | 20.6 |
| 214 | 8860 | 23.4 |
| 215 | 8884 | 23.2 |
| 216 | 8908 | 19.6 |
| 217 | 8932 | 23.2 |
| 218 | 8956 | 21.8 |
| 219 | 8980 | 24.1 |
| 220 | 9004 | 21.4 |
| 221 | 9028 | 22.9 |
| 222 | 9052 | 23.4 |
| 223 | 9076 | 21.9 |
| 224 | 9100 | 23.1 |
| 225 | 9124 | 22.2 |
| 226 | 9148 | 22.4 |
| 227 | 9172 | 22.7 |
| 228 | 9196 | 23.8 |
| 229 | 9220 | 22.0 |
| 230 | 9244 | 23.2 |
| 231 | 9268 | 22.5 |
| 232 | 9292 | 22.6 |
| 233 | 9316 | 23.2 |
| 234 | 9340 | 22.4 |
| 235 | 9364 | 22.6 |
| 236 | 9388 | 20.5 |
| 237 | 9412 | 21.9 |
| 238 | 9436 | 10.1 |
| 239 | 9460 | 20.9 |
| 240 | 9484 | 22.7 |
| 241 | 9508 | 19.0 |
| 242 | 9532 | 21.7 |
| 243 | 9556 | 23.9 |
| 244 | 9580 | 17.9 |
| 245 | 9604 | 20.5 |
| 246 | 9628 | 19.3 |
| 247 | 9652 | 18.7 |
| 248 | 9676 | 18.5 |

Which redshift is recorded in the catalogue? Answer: 0.24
